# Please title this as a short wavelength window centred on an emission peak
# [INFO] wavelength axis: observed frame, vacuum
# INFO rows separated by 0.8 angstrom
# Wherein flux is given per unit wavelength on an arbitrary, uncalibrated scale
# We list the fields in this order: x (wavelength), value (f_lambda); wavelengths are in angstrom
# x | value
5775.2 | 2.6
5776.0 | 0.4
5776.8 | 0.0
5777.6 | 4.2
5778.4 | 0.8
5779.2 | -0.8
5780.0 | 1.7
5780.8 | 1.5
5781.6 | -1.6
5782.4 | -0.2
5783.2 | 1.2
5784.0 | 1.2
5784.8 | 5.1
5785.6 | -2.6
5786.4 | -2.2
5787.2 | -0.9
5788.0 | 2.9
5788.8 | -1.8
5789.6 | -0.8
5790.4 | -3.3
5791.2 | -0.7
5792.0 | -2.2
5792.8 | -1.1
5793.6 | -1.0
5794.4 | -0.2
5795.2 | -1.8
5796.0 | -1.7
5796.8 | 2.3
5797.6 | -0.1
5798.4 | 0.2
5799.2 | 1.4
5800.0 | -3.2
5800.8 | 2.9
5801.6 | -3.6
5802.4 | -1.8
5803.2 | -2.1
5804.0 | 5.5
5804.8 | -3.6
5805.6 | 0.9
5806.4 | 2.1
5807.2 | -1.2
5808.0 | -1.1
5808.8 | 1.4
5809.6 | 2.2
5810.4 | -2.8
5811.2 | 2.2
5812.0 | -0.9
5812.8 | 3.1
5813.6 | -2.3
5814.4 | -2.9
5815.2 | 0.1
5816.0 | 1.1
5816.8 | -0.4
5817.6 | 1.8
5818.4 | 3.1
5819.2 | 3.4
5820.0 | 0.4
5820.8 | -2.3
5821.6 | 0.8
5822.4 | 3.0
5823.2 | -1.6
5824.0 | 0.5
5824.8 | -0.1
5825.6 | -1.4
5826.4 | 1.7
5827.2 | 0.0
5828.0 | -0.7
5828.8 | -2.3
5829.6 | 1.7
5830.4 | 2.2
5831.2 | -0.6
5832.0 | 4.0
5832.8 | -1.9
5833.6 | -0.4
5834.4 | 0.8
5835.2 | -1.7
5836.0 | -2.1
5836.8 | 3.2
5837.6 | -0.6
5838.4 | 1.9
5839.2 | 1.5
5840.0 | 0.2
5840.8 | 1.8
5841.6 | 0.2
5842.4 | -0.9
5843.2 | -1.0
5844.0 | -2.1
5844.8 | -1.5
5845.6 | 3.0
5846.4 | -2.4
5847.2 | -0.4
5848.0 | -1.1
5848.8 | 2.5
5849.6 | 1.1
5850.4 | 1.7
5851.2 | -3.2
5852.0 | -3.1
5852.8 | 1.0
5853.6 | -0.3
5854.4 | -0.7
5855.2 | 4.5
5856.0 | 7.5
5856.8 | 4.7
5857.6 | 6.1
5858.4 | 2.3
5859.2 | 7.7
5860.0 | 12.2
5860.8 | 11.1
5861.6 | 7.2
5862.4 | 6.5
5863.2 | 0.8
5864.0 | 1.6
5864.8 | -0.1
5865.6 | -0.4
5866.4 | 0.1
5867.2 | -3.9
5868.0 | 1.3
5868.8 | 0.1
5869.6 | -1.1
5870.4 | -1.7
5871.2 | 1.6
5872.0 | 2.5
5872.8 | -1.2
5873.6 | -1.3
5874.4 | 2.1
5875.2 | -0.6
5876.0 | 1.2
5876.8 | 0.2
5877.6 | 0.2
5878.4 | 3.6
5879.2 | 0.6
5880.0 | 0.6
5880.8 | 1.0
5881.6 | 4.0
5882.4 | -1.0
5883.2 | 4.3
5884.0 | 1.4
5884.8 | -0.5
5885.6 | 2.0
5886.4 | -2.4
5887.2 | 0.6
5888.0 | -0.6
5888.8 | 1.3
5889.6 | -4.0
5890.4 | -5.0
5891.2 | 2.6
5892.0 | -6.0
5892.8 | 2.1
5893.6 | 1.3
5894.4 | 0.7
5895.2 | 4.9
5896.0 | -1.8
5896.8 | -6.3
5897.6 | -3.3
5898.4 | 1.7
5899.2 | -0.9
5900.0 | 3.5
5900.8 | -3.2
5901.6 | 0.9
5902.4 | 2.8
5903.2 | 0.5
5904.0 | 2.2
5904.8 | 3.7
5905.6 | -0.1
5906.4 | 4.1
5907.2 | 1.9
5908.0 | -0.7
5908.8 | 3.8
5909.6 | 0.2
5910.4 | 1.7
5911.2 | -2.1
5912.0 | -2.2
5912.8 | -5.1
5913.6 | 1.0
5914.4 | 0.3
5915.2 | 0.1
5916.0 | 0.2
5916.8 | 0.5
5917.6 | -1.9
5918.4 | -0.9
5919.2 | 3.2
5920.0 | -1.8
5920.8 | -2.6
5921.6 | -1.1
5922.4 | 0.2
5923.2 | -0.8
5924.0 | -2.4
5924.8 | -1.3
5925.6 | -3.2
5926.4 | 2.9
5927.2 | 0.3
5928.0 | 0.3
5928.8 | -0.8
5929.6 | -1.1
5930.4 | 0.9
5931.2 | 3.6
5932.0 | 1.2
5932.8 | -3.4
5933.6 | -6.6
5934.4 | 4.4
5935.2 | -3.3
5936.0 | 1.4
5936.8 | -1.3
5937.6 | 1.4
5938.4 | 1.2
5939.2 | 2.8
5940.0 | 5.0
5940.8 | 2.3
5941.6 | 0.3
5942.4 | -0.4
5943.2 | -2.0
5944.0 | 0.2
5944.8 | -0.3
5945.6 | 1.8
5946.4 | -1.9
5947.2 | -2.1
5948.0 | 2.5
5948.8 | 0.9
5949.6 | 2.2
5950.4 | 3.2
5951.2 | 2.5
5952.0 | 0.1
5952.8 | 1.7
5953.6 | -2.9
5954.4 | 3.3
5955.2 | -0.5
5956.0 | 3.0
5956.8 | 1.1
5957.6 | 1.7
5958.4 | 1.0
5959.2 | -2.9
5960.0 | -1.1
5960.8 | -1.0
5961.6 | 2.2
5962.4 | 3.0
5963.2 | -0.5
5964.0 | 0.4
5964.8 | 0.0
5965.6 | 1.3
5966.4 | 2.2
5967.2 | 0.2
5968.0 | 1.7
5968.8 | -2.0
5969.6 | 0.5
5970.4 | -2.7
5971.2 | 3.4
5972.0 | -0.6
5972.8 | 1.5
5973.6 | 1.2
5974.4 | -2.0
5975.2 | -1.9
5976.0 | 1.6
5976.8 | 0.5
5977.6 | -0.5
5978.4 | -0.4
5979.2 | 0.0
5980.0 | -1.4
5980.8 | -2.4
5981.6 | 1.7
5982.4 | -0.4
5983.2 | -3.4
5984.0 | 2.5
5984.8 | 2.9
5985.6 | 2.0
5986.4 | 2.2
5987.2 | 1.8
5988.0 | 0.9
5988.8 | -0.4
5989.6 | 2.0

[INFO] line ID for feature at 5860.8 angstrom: [O II]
